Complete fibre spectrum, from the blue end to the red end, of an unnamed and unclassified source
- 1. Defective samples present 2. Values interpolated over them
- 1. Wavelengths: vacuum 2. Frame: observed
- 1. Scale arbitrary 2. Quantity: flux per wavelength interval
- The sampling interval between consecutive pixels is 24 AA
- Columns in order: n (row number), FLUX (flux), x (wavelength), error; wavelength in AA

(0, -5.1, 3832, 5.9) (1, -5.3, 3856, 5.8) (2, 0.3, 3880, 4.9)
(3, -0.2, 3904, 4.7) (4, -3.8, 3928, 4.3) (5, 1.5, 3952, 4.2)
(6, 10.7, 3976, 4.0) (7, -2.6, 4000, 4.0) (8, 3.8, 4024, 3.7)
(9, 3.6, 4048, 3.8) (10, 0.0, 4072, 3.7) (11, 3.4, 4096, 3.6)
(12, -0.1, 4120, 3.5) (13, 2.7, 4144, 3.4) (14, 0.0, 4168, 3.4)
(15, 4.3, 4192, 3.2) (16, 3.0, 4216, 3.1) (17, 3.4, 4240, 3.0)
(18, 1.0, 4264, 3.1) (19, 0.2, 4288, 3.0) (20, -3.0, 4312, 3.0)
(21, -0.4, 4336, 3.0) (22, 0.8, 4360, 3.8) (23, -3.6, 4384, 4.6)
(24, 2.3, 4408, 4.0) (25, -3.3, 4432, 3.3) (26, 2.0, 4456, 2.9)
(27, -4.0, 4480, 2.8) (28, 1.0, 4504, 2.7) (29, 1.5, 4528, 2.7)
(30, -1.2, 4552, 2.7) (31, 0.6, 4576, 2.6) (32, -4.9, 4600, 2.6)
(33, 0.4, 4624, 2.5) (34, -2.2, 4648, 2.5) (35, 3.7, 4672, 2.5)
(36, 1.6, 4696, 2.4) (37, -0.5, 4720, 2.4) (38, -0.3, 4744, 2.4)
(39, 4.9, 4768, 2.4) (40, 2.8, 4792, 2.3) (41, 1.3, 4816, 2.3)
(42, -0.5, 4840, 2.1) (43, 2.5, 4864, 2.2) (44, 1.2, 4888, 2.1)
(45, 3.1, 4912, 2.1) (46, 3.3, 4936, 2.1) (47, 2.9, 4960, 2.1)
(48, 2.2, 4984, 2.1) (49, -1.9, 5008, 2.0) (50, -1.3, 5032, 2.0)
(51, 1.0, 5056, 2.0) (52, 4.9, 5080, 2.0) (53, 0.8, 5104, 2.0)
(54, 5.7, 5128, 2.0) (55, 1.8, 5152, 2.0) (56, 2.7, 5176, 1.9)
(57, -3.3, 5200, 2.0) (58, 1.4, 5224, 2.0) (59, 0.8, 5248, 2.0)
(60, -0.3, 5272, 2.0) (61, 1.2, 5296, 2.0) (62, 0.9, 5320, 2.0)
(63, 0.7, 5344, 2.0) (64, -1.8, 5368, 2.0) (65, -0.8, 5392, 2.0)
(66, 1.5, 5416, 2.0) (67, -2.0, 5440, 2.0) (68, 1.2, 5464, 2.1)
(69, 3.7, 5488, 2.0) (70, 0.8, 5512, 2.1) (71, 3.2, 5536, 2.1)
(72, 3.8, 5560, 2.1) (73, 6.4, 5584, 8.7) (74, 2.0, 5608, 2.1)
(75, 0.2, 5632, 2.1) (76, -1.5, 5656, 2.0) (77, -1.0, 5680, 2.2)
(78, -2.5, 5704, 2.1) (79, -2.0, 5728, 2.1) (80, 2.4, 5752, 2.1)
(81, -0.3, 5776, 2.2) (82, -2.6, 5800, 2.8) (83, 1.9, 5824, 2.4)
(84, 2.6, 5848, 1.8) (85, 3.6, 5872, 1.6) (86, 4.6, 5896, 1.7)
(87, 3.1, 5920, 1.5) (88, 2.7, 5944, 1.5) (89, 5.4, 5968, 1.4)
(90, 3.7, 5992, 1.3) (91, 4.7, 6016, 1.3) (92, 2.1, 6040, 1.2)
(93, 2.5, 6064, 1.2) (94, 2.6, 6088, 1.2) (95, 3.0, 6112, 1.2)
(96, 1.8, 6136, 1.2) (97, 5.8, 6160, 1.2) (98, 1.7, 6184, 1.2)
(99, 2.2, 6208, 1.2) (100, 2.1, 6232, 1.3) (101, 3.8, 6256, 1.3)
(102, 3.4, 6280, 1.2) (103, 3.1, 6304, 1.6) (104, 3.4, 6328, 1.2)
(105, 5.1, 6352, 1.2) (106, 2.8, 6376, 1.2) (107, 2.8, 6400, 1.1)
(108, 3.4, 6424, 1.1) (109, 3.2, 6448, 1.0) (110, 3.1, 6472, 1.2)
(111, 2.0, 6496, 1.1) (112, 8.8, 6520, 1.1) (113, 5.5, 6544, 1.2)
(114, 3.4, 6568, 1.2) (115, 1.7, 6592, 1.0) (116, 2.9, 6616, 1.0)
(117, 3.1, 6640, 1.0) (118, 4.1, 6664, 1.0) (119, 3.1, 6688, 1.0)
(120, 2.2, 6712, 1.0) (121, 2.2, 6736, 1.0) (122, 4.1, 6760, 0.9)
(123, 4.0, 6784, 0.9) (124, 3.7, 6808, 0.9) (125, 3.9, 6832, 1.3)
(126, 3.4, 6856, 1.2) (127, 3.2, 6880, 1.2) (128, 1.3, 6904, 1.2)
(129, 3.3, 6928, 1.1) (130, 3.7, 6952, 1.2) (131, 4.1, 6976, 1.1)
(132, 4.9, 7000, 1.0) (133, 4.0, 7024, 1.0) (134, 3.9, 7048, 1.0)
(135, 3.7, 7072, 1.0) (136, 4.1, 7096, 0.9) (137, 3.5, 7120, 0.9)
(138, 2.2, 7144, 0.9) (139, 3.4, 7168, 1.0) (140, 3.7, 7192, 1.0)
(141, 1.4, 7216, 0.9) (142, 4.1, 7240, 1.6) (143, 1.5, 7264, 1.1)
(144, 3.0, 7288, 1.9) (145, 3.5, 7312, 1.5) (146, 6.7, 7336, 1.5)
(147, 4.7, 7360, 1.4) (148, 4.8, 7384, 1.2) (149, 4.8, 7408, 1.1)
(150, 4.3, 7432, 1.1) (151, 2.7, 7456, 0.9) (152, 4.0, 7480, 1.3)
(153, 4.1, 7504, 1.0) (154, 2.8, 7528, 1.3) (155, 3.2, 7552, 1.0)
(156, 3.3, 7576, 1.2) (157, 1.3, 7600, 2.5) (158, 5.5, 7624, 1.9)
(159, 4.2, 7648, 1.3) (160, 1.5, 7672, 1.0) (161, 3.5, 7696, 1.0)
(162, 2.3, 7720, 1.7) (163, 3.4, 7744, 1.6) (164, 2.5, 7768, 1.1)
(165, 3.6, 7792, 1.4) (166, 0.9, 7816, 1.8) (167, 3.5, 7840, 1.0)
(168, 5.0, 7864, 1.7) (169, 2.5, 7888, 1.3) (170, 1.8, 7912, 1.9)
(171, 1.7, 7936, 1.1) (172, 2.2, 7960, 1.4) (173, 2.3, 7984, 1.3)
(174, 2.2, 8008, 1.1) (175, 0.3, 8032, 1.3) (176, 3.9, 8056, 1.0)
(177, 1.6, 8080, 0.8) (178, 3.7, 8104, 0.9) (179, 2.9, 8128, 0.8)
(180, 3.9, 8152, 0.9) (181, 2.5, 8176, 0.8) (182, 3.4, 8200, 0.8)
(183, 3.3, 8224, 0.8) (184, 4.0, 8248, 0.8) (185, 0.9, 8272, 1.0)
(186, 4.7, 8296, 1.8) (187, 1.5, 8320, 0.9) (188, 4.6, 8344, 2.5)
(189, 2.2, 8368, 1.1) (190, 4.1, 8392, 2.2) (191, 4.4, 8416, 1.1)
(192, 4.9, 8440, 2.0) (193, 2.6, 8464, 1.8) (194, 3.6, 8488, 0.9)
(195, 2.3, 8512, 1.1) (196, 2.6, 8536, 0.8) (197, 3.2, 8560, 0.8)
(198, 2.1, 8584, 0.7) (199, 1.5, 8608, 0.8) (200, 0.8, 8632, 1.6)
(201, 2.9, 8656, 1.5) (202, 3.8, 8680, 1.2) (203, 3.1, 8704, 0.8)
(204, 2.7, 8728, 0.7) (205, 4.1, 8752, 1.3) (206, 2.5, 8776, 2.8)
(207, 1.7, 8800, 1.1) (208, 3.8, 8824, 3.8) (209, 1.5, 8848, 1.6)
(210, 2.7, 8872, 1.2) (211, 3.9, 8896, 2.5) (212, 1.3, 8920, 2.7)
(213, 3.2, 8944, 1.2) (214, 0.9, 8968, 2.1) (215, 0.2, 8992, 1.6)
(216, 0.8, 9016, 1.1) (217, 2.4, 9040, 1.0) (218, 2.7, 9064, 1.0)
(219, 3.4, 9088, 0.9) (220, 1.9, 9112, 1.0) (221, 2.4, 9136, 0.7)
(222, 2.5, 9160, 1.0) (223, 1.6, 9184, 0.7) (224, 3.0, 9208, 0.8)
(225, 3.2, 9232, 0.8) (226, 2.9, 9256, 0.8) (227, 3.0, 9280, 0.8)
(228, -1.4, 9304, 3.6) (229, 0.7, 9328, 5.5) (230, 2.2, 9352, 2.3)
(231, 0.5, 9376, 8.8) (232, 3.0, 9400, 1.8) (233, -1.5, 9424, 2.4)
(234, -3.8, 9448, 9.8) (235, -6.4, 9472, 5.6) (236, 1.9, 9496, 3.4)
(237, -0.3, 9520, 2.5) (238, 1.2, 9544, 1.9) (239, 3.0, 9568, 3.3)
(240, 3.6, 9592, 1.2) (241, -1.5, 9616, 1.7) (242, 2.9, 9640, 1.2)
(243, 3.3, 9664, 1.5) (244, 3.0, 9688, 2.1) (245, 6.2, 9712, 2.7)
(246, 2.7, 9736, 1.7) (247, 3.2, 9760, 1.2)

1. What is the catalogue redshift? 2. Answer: 0.746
